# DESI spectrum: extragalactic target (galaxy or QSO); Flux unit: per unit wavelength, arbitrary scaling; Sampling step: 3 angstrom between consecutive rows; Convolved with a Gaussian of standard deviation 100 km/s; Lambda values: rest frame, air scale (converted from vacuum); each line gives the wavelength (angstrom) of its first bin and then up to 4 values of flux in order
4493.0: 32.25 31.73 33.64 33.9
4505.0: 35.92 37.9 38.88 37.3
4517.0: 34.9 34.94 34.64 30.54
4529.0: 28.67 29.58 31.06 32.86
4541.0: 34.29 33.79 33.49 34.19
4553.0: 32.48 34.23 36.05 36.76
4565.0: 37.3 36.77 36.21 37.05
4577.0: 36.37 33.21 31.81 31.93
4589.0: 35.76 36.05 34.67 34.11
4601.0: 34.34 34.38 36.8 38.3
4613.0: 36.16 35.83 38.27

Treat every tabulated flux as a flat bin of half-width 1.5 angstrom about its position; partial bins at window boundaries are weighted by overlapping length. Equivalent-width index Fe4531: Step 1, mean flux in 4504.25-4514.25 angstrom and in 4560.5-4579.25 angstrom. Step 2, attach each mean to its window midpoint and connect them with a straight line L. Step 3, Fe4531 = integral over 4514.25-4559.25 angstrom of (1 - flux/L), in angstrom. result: 4.9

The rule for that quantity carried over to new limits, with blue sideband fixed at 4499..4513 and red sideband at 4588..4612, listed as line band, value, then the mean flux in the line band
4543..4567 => 0.73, 34.8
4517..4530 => 1.28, 32.6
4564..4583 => 0.00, 35.8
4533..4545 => 1.08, 32.8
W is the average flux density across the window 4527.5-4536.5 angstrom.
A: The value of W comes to 29.8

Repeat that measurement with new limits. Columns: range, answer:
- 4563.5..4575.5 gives 36.8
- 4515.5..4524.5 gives 34.8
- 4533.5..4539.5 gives 32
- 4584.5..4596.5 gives 34.6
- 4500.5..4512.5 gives 36.6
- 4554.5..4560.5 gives 35.1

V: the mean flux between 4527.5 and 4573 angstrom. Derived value 33.9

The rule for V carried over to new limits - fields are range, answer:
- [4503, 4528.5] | 35.3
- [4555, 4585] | 35.5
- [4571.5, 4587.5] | 34.2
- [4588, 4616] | 35.6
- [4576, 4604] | 34.2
